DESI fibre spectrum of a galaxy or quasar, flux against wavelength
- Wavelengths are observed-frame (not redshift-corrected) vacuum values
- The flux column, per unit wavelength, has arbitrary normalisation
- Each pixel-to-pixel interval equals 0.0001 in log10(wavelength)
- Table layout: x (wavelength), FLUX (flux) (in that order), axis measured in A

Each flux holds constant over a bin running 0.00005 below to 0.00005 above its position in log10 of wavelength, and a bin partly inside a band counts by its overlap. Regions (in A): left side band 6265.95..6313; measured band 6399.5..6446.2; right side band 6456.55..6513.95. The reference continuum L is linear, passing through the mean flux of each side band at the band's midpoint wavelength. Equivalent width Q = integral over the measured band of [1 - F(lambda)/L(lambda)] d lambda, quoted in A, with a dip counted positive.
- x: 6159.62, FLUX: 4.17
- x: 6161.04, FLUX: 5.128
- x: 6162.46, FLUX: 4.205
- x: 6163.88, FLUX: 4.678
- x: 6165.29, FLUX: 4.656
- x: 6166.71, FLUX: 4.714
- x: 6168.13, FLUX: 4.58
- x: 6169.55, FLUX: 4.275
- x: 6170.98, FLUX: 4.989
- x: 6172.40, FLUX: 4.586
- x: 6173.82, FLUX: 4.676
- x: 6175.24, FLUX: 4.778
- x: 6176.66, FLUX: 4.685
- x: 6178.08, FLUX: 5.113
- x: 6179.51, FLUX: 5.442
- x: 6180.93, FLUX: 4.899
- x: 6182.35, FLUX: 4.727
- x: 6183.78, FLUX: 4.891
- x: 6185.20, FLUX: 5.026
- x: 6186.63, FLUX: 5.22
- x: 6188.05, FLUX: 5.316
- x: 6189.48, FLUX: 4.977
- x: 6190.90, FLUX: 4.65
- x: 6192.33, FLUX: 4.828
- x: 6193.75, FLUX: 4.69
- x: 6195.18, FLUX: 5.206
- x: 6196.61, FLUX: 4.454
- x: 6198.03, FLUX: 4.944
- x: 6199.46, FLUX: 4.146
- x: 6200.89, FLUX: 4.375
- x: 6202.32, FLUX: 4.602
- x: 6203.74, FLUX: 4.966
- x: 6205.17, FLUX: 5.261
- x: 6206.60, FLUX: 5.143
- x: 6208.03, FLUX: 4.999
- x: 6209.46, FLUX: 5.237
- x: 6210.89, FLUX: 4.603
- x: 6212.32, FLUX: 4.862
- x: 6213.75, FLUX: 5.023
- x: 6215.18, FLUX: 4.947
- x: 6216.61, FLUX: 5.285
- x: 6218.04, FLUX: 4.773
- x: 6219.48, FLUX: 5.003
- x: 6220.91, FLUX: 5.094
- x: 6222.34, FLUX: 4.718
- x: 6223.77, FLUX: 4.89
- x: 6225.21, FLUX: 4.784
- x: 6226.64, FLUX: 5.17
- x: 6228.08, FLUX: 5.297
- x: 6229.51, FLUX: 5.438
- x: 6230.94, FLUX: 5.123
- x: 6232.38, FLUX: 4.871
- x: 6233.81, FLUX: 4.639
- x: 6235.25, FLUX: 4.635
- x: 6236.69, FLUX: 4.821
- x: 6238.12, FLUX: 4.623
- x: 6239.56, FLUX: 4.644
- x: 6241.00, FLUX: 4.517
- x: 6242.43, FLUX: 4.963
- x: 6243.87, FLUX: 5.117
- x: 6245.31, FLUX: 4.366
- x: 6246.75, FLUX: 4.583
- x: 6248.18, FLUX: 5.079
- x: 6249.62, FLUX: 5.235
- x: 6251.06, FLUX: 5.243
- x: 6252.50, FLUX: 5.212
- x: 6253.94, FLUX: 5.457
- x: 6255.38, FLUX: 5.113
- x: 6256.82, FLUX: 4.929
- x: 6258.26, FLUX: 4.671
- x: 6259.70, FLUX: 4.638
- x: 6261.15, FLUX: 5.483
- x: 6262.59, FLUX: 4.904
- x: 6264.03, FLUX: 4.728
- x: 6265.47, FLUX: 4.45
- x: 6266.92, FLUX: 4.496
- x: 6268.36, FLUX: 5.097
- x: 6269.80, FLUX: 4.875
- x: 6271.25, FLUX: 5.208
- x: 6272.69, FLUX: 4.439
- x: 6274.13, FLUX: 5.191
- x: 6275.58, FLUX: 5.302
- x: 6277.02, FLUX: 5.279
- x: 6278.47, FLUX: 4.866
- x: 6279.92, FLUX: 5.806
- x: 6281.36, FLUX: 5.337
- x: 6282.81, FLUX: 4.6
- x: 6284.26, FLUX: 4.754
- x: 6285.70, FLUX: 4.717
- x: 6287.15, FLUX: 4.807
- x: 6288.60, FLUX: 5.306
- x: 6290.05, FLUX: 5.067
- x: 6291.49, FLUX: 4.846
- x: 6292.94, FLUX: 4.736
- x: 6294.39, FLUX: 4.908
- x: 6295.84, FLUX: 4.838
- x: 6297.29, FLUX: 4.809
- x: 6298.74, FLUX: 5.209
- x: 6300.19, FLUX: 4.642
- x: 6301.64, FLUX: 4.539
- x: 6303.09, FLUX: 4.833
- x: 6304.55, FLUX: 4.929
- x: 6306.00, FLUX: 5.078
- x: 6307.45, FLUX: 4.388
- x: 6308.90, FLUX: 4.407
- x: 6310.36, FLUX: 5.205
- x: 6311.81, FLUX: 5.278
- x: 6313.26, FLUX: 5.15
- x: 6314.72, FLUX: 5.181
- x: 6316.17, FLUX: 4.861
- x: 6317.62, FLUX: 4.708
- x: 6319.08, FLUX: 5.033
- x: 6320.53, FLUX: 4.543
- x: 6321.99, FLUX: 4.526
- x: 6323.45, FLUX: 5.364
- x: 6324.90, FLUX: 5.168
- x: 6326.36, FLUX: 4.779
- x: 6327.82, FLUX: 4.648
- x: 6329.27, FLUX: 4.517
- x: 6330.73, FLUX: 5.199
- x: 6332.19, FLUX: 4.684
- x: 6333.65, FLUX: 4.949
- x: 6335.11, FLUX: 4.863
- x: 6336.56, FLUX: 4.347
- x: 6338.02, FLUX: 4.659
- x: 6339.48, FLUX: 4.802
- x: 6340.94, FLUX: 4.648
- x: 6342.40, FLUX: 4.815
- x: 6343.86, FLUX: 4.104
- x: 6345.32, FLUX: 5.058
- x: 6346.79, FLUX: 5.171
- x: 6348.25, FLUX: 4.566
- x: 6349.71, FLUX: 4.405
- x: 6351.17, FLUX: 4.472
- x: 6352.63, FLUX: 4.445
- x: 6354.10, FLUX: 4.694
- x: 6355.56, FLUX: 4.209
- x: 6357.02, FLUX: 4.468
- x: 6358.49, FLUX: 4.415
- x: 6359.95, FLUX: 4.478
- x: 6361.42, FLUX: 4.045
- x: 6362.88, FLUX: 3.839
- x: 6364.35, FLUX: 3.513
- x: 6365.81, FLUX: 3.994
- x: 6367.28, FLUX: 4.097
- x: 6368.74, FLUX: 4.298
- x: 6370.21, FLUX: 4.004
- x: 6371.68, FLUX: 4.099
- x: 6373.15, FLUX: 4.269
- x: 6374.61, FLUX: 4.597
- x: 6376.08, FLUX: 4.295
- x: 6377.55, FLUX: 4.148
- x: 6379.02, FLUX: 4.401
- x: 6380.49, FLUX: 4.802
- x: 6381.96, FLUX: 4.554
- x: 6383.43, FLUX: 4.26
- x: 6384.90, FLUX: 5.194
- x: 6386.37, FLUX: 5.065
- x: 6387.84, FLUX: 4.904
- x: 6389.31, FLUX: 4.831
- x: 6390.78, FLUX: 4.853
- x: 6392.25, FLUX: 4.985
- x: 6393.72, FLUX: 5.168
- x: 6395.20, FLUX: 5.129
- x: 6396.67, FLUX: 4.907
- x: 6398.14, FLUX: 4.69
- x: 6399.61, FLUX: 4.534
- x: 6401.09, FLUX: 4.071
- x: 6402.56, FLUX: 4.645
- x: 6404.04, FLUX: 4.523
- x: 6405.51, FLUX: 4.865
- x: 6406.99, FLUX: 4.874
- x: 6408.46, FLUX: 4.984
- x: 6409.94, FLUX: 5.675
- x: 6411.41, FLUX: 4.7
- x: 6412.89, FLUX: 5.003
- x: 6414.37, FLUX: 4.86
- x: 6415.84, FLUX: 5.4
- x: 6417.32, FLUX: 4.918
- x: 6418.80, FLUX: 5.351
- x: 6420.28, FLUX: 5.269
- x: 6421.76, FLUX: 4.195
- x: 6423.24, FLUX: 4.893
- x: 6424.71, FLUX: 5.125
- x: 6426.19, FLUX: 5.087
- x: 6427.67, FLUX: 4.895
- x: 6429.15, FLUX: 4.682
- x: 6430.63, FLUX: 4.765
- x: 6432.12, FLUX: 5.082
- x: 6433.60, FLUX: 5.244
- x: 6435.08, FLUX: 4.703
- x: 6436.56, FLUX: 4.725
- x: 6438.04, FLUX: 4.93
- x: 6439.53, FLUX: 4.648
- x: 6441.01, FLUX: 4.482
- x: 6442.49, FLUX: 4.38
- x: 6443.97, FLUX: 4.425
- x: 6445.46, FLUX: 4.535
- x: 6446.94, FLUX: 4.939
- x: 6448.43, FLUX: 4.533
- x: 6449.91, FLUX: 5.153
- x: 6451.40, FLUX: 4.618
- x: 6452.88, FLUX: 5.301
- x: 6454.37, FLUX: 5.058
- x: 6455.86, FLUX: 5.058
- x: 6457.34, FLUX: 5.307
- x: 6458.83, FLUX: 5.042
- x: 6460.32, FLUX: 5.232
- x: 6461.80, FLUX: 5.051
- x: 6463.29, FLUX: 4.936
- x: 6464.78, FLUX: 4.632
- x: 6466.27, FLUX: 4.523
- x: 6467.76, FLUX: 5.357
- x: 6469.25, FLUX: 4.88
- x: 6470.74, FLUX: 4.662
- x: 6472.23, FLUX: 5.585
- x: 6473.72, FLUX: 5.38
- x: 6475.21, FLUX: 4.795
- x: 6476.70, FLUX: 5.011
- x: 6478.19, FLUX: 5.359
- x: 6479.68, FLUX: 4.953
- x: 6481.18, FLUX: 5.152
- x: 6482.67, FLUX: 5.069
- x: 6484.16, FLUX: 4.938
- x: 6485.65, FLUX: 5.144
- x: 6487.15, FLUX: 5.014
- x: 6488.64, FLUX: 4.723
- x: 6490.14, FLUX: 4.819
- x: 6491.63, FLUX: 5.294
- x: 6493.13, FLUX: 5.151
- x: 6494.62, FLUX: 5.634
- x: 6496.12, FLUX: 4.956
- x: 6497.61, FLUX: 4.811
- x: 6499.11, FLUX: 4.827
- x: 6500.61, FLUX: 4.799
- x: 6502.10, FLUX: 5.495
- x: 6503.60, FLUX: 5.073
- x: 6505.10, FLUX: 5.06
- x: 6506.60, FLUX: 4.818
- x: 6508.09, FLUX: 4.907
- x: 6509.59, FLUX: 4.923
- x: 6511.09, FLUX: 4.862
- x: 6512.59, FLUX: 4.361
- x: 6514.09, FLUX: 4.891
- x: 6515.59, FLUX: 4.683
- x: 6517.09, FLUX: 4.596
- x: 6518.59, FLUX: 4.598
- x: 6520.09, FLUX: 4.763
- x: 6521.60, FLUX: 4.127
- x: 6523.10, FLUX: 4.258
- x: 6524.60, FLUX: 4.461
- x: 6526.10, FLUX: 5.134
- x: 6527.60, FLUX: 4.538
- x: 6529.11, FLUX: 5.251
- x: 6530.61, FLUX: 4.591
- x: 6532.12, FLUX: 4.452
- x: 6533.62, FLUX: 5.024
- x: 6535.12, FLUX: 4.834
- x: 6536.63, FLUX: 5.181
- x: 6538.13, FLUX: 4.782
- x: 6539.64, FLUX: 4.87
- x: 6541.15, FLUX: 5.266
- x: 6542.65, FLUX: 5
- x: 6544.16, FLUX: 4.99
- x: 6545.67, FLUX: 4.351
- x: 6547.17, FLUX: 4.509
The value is 1.5 A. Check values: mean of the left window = 4.93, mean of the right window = 5.01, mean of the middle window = 4.83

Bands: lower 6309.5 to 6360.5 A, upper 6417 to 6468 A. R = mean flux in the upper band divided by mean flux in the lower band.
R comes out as 1.03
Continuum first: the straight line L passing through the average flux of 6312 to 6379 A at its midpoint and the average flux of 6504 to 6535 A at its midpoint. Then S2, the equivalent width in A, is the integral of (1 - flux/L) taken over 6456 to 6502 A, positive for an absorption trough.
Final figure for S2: -3.50 A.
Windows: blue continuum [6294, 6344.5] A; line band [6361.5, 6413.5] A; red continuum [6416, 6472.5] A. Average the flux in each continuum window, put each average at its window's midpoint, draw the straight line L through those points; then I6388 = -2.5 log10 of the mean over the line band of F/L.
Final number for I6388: 0.06 mag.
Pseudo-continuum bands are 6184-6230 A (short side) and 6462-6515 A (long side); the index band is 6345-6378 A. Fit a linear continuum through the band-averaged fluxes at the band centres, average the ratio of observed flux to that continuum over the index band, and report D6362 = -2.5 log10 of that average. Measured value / 0.15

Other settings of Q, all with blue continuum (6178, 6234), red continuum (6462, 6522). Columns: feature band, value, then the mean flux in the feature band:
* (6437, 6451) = 0.78 A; 4.67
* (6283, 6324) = 0.56 A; 4.87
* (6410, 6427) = -0.23 A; 5.01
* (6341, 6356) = 1.03 A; 4.6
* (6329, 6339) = 0.37 A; 4.76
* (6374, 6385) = 1.00 A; 4.49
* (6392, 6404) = 0.49 A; 4.74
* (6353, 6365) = 1.76 A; 4.22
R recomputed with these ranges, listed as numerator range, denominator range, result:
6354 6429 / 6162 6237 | 0.95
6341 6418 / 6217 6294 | 0.93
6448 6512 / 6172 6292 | 1.02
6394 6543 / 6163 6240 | 1.01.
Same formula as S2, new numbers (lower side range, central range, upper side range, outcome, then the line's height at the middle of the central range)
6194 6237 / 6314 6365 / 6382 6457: 2.57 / 4.88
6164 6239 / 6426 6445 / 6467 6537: 0.57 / 4.91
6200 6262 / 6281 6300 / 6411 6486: 0.14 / 4.94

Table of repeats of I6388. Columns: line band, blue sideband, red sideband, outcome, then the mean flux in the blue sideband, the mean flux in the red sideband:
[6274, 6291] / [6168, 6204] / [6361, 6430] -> -0.07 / 4.81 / 4.67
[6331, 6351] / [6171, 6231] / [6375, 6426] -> 0.03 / 4.92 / 4.83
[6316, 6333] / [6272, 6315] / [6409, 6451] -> 0.02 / 4.95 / 4.88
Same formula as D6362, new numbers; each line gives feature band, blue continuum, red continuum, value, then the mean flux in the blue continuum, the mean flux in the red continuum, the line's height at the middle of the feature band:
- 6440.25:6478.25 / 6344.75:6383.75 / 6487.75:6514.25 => -0.03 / 4.35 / 4.97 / 4.78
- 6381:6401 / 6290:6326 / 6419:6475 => 0.02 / 4.89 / 4.9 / 4.9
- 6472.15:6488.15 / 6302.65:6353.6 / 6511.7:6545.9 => -0.08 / 4.79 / 4.75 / 4.76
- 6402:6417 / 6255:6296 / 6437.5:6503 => 0.00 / 4.94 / 4.97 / 4.96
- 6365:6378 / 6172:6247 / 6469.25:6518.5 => 0.18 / 4.88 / 4.99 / 4.94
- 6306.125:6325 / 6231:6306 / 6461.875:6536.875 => 0.00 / 4.91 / 4.9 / 4.91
